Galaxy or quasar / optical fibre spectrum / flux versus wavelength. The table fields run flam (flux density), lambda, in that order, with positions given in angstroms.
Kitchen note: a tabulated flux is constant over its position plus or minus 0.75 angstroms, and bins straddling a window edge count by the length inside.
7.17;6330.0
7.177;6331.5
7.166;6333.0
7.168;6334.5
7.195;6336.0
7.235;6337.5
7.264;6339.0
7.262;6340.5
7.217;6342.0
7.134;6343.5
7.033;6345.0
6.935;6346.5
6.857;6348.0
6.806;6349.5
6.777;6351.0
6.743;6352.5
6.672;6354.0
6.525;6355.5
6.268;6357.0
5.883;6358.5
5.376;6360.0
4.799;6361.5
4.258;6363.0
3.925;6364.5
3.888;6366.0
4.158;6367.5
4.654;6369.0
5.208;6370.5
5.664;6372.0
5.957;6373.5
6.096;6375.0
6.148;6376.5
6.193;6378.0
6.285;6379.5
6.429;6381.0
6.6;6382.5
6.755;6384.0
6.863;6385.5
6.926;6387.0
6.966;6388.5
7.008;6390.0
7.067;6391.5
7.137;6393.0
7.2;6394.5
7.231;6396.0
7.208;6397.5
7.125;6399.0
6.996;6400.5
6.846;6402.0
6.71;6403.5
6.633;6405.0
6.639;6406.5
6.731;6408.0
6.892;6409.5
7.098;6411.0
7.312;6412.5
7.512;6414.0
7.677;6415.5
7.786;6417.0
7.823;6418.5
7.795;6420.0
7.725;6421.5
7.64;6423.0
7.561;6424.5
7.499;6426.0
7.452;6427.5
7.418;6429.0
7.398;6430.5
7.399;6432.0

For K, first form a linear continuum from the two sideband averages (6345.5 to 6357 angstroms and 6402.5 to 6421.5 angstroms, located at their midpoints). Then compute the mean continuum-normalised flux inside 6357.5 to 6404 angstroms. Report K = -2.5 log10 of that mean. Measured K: 0.15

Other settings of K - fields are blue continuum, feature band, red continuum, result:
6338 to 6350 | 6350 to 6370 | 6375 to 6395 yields 0.27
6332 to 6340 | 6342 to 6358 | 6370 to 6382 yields 0.00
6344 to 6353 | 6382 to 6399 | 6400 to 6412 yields -0.03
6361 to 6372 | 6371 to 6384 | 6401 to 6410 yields -0.20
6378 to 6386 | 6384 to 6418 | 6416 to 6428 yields 0.00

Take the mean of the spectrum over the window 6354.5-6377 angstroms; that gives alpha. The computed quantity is 5.26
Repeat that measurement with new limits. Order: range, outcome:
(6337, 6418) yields 6.49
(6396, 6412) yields 6.91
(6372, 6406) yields 6.72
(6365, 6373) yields 4.73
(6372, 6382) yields 6.16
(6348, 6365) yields 5.89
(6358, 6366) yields 4.73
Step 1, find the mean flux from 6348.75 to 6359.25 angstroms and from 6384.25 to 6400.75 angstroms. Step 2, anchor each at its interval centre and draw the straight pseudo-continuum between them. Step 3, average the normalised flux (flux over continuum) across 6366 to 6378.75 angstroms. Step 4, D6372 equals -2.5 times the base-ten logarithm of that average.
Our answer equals 0.245 mag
